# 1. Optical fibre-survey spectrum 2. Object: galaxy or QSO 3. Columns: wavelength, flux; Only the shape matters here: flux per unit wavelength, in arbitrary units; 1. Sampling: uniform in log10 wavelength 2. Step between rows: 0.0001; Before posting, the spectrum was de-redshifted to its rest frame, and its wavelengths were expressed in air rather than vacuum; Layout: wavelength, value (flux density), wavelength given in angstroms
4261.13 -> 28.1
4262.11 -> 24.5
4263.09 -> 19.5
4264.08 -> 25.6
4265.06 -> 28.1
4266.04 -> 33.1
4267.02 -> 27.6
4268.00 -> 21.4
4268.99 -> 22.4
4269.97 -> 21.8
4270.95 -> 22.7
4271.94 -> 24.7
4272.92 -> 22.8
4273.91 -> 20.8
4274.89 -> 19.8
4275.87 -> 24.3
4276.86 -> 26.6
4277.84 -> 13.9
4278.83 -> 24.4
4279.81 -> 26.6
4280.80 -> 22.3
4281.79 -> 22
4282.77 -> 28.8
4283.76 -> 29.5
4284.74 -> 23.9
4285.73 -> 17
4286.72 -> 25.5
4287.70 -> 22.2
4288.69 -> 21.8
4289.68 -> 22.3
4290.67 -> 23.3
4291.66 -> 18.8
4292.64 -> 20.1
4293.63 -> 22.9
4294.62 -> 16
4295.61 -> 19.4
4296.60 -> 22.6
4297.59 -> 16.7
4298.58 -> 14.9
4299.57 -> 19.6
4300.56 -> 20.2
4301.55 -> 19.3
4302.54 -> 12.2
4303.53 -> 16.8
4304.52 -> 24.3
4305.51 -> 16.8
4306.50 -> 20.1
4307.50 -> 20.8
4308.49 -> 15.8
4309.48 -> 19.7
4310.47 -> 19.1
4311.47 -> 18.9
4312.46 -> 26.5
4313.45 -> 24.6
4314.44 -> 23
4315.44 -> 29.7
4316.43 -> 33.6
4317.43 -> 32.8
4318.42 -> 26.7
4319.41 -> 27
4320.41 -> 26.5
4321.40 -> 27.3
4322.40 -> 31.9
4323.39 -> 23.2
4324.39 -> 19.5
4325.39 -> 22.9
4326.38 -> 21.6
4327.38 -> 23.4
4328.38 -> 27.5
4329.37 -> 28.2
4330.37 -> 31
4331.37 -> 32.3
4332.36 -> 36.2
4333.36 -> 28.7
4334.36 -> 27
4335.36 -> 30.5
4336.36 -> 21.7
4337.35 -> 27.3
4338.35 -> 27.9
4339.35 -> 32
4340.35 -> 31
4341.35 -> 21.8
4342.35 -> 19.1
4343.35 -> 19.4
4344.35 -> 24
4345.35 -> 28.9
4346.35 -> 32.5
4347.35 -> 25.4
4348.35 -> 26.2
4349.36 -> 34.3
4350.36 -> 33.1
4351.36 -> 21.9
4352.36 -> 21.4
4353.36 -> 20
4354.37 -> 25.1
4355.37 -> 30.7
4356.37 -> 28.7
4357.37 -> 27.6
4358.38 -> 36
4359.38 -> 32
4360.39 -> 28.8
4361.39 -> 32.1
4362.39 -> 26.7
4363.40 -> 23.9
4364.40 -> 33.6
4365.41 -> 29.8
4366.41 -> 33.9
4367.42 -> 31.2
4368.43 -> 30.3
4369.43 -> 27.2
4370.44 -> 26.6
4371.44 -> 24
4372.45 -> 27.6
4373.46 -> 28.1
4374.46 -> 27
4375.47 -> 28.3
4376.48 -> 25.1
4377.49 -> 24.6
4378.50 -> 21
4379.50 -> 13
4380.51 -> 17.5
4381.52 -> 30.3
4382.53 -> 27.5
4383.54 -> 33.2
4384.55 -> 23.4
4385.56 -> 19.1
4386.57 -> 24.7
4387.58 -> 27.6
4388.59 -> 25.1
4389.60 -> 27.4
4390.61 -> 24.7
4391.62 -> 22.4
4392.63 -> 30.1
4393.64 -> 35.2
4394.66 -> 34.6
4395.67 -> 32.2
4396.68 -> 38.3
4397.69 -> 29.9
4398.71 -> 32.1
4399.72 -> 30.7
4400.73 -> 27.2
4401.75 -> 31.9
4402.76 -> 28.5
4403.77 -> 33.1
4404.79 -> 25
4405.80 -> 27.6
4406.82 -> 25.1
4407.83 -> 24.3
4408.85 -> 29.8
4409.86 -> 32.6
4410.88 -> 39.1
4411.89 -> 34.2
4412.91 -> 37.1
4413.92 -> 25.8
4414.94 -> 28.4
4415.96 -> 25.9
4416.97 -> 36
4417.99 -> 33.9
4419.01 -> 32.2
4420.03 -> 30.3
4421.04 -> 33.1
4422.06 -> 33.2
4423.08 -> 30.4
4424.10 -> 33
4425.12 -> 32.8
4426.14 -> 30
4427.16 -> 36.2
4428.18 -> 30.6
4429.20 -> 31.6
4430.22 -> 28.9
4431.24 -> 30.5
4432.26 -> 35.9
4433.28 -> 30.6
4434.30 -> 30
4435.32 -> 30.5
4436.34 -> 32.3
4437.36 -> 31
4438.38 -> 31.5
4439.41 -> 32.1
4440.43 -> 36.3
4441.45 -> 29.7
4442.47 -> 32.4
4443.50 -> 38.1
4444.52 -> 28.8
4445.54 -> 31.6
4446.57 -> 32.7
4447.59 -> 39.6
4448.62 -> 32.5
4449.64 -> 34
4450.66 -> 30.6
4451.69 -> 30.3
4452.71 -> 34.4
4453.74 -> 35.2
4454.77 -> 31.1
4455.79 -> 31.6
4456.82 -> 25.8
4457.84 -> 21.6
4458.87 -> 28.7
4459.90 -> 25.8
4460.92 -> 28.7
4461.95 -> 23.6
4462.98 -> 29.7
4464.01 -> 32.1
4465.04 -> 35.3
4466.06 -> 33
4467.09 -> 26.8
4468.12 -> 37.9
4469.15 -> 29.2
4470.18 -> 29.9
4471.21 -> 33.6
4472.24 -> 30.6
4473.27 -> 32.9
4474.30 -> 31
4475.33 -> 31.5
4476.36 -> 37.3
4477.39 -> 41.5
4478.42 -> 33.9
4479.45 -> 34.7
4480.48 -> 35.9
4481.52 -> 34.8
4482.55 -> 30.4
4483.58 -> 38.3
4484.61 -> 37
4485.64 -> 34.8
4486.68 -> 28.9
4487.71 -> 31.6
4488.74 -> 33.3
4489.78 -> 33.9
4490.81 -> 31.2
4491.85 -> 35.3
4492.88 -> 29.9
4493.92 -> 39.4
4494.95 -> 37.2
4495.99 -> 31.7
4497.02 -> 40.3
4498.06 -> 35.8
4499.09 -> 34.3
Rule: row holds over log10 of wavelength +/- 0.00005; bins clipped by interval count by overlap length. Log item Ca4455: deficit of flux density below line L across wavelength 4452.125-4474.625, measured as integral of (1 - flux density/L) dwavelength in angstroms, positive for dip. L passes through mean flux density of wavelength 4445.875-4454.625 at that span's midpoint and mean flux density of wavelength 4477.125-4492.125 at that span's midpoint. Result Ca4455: 2.3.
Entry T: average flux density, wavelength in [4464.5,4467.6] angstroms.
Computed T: 31.8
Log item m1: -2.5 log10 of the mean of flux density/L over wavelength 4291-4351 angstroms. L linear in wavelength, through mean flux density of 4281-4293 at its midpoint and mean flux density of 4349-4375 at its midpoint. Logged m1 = 0.05 mag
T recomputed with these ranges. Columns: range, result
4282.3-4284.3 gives 29.1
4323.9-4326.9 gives 21.3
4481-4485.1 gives 35.1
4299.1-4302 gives 19.7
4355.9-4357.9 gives 28.2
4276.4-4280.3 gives 22.9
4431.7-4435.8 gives 31.8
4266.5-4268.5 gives 24.6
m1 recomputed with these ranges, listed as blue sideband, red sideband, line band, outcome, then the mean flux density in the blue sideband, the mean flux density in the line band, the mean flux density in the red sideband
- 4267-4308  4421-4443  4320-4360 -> -0.082 mag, 21.3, 27.1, 31.9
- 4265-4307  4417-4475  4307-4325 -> -0.051 mag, 21.8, 24.8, 31.6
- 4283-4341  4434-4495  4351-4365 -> -0.055 mag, 23.9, 27.8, 32.4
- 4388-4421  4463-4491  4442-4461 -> 0.034 mag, 30.4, 31.3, 33.3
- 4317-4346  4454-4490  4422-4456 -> -0.056 mag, 26.8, 32.3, 31.9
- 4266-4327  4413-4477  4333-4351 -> -0.079 mag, 22.6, 27.2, 31.5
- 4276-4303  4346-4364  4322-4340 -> -0.072 mag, 21.3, 27.4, 28.1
